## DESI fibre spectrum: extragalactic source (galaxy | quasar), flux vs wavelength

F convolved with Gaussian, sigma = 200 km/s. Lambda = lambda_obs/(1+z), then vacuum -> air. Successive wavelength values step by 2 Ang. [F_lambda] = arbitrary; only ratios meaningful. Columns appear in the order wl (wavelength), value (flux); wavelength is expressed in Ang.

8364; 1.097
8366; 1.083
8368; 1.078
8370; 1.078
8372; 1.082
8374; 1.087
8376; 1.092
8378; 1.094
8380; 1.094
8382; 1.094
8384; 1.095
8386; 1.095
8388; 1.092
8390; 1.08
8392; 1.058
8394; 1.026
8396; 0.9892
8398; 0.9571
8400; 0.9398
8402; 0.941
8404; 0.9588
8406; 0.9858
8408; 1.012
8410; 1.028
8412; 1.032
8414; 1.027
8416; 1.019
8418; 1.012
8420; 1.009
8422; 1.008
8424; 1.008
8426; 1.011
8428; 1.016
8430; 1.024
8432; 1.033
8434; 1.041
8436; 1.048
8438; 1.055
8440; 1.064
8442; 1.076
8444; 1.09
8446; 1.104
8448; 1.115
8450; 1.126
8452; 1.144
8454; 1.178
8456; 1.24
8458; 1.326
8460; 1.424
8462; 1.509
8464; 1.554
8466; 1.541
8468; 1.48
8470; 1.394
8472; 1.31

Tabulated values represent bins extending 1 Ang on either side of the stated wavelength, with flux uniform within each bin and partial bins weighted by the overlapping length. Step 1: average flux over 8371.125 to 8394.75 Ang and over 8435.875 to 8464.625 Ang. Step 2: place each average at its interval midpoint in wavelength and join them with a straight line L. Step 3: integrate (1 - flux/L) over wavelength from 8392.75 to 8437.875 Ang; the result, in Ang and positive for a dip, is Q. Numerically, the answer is 5.3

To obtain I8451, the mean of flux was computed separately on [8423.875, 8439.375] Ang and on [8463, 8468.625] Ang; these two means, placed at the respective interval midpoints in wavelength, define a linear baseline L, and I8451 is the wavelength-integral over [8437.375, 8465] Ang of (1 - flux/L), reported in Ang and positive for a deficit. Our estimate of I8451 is 2.1 Ang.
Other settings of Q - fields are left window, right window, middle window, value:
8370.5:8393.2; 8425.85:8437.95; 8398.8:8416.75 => 1.1 Ang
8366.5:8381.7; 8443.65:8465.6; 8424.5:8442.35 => 2.7 Ang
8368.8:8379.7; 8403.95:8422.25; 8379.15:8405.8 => 0.6 Ang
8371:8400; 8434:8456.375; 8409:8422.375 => 0.8 Ang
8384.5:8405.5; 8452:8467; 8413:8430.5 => 2.3 Ang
